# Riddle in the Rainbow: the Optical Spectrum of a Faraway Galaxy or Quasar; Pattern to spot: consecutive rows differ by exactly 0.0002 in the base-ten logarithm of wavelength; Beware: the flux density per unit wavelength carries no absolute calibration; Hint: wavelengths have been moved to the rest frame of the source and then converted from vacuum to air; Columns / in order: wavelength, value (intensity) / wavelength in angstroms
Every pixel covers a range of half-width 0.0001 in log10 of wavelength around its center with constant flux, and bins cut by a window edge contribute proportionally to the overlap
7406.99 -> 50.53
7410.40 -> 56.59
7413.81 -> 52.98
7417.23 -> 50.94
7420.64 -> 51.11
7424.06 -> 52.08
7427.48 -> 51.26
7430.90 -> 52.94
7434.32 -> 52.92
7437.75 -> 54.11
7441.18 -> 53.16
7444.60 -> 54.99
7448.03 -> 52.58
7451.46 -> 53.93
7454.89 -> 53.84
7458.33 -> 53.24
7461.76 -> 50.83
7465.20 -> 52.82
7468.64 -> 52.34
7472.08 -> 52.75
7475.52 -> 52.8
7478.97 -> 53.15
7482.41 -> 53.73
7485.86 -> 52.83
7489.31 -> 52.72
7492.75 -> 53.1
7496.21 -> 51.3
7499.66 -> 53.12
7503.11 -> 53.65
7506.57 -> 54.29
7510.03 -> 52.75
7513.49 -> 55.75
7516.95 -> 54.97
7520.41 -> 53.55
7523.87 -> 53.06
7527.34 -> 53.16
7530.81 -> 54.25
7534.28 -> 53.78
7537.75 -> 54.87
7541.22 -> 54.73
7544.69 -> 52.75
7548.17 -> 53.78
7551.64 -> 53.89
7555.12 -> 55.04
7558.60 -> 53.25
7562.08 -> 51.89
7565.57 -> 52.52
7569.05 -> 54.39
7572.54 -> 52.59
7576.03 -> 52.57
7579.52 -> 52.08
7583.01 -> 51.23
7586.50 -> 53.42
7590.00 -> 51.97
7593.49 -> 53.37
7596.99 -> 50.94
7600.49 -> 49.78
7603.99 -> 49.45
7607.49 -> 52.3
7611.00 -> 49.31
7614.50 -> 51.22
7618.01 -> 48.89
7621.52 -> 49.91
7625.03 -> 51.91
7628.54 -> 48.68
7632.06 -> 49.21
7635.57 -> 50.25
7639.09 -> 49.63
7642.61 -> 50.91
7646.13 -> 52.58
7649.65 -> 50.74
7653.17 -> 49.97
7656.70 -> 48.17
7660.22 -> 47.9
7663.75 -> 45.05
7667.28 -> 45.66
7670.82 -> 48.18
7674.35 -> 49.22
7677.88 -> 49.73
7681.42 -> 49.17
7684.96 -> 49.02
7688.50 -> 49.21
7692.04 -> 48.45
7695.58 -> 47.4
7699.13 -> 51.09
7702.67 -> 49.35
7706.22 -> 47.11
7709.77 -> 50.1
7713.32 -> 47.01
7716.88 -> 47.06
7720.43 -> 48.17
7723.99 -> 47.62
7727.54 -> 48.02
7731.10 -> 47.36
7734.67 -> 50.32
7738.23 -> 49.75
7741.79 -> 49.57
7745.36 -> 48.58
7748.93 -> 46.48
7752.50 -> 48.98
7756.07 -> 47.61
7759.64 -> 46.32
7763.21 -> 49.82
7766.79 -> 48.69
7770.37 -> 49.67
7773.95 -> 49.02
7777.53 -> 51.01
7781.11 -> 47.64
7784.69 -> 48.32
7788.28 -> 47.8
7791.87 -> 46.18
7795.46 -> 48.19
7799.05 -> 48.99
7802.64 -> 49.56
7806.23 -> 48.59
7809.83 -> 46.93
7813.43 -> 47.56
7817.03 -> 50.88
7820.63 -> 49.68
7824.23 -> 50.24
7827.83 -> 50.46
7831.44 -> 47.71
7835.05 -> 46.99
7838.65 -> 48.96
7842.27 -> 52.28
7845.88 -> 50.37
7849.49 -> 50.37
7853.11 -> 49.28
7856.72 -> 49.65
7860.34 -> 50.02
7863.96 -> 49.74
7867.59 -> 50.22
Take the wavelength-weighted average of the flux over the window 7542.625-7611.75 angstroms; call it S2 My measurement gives 52.4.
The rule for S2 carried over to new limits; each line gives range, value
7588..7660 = 50.4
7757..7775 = 48.6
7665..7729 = 48.4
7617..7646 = 50.1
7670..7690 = 49.1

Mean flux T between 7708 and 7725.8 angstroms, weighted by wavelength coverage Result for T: 48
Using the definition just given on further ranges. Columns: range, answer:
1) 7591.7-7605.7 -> 50.9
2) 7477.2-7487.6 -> 53.2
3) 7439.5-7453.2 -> 53.7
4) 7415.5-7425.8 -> 51.4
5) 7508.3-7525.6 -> 54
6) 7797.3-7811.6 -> 48.5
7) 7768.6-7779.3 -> 49.9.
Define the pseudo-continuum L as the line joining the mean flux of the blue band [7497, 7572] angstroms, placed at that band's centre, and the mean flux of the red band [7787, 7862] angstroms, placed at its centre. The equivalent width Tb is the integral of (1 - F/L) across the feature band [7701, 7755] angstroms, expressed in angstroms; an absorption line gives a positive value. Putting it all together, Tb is 2.4 angstroms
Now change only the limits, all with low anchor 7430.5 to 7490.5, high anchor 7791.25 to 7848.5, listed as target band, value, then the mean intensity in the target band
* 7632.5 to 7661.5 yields 0.6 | 50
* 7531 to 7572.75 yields -1.3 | 53.7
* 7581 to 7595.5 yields -0.2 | 52.5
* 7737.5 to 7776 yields 0.9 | 48.6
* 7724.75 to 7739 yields 0.4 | 48.7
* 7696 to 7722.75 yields 1.0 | 48.5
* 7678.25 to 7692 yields 0.4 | 49.1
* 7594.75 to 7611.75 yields 0.3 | 50.5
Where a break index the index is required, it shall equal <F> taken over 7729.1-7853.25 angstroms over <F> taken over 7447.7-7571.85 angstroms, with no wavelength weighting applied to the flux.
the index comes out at 0.92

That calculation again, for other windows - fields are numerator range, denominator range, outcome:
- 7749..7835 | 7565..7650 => 0.95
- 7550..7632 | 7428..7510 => 0.97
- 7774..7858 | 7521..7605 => 0.93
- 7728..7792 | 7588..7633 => 0.96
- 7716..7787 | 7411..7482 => 0.92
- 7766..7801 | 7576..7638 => 0.95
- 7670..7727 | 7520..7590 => 0.91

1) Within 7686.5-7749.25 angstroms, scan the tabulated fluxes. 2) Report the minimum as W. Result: 46.48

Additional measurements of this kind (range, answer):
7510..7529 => 52.75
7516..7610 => 49.45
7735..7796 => 46.18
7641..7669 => 45.05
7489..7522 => 51.3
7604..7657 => 48.17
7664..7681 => 45.66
